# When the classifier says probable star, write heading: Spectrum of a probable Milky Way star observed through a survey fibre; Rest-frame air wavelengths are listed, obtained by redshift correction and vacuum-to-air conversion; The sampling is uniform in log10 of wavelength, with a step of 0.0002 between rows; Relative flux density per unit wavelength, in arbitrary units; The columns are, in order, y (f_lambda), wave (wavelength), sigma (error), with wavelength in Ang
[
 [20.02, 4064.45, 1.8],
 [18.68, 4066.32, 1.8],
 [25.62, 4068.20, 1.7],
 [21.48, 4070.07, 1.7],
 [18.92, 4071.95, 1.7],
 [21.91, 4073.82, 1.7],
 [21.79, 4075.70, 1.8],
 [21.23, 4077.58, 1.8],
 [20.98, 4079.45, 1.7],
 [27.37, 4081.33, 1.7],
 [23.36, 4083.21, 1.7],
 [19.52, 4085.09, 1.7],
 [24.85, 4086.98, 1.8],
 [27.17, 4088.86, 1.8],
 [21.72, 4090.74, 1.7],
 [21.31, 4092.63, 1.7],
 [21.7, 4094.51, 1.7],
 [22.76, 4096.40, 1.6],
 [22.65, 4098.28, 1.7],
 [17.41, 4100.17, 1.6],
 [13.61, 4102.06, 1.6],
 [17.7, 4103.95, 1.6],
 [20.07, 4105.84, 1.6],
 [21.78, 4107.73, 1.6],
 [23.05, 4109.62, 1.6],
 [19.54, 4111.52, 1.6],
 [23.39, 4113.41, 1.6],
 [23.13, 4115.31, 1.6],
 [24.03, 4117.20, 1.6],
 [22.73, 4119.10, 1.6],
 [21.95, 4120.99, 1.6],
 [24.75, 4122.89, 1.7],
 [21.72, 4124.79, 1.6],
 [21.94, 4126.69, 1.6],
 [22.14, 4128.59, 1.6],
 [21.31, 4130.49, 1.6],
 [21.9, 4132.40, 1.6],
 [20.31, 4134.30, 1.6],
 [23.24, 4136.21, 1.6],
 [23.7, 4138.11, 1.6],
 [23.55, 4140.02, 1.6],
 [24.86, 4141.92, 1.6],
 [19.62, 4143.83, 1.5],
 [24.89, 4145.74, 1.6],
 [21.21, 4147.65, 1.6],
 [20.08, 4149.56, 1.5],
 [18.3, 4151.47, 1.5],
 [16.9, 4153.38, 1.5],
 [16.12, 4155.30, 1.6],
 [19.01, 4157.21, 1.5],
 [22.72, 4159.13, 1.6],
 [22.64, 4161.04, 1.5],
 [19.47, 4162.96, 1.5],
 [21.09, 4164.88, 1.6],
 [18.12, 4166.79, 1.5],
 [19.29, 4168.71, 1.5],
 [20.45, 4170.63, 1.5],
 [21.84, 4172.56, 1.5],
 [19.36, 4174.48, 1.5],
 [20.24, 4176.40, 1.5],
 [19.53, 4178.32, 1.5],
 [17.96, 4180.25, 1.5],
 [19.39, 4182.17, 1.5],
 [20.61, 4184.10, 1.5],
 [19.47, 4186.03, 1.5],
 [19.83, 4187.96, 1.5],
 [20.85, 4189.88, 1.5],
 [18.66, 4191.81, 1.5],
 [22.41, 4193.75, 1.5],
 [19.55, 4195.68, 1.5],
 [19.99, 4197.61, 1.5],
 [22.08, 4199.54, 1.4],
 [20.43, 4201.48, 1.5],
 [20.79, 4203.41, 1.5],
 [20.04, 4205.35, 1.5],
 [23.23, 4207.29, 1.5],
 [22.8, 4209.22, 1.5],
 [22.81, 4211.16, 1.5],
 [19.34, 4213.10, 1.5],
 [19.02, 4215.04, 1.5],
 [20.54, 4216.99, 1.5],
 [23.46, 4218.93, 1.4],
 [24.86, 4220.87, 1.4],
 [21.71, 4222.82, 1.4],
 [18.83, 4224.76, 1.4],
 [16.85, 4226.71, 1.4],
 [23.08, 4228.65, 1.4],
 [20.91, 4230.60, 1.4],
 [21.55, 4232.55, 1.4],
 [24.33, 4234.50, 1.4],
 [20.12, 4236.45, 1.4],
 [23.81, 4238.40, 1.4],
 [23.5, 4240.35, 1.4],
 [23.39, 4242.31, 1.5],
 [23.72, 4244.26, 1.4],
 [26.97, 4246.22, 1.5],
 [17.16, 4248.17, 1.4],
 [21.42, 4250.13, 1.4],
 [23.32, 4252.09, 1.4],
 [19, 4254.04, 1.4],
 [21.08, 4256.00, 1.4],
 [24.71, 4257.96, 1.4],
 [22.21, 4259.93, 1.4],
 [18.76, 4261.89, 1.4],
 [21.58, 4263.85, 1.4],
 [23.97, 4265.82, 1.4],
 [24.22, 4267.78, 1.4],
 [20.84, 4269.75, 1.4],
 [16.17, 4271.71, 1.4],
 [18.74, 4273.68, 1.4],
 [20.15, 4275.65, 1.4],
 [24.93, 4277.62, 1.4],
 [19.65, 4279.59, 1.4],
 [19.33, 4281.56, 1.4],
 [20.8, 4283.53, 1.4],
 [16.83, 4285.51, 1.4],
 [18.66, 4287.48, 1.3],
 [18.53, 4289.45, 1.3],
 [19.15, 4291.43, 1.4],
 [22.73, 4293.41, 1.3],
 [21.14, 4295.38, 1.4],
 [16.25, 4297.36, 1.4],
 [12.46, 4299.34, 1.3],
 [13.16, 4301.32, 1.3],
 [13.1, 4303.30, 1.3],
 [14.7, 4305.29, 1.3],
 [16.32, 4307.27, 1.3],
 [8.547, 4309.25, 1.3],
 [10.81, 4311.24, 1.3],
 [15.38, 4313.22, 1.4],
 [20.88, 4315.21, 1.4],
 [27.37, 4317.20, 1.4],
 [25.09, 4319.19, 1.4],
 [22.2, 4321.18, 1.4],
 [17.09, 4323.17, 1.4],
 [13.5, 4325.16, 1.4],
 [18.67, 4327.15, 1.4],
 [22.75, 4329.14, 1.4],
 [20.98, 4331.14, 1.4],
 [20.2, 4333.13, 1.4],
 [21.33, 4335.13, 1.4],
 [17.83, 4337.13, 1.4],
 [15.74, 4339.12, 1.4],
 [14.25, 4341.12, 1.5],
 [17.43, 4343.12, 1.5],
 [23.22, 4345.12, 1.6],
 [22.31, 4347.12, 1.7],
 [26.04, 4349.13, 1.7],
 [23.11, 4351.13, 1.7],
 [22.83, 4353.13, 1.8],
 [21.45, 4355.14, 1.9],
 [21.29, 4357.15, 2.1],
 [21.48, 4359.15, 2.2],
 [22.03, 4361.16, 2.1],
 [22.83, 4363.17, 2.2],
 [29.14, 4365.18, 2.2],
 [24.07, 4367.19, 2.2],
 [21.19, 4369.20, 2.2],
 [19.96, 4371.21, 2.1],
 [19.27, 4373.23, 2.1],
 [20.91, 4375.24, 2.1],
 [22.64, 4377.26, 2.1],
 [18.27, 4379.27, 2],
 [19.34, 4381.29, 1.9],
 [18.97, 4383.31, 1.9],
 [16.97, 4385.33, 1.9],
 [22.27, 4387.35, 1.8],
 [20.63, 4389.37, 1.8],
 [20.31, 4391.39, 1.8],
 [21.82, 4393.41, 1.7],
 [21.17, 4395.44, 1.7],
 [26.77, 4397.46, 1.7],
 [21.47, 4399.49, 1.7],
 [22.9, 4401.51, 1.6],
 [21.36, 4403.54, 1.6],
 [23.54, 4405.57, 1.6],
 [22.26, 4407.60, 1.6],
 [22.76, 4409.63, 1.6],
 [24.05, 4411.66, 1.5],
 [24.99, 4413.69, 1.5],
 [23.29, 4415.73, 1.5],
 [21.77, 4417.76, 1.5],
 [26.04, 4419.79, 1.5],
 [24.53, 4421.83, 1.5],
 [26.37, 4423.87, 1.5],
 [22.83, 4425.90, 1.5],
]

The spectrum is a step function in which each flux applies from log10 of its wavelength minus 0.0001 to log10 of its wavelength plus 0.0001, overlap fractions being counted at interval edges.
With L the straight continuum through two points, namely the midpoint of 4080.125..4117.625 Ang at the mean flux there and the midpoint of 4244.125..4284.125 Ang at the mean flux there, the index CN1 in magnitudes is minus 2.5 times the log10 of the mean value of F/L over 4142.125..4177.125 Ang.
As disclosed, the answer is 0.07 mag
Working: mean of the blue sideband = 21.8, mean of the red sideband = 21.3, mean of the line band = 20.2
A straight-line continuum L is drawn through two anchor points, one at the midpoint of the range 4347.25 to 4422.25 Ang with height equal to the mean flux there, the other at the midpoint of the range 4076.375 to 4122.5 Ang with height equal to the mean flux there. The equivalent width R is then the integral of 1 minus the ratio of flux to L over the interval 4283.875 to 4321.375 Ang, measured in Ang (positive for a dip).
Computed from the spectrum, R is 7.8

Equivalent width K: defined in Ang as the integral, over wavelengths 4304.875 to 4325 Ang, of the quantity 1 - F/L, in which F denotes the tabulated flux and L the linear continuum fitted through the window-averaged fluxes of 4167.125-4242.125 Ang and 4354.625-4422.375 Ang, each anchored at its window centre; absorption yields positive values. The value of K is 3.60 Ang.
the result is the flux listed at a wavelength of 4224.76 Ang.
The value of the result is 18.83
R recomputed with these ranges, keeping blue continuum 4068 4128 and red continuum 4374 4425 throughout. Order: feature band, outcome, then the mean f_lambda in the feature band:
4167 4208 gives 3.25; 20.2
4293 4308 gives 4.16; 16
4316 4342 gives 2.74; 19.8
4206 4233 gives 0.82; 21.3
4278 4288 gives 1.20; 19.4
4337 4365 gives 1.23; 21.2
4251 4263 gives 0.29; 21.5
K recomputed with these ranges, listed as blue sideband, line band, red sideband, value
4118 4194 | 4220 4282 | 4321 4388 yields -2.6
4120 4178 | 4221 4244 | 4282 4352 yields -2.3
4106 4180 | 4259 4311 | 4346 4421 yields 8.0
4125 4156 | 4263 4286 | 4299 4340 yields -2.6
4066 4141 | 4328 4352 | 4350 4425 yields 2.0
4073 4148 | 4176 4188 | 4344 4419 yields 1.4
